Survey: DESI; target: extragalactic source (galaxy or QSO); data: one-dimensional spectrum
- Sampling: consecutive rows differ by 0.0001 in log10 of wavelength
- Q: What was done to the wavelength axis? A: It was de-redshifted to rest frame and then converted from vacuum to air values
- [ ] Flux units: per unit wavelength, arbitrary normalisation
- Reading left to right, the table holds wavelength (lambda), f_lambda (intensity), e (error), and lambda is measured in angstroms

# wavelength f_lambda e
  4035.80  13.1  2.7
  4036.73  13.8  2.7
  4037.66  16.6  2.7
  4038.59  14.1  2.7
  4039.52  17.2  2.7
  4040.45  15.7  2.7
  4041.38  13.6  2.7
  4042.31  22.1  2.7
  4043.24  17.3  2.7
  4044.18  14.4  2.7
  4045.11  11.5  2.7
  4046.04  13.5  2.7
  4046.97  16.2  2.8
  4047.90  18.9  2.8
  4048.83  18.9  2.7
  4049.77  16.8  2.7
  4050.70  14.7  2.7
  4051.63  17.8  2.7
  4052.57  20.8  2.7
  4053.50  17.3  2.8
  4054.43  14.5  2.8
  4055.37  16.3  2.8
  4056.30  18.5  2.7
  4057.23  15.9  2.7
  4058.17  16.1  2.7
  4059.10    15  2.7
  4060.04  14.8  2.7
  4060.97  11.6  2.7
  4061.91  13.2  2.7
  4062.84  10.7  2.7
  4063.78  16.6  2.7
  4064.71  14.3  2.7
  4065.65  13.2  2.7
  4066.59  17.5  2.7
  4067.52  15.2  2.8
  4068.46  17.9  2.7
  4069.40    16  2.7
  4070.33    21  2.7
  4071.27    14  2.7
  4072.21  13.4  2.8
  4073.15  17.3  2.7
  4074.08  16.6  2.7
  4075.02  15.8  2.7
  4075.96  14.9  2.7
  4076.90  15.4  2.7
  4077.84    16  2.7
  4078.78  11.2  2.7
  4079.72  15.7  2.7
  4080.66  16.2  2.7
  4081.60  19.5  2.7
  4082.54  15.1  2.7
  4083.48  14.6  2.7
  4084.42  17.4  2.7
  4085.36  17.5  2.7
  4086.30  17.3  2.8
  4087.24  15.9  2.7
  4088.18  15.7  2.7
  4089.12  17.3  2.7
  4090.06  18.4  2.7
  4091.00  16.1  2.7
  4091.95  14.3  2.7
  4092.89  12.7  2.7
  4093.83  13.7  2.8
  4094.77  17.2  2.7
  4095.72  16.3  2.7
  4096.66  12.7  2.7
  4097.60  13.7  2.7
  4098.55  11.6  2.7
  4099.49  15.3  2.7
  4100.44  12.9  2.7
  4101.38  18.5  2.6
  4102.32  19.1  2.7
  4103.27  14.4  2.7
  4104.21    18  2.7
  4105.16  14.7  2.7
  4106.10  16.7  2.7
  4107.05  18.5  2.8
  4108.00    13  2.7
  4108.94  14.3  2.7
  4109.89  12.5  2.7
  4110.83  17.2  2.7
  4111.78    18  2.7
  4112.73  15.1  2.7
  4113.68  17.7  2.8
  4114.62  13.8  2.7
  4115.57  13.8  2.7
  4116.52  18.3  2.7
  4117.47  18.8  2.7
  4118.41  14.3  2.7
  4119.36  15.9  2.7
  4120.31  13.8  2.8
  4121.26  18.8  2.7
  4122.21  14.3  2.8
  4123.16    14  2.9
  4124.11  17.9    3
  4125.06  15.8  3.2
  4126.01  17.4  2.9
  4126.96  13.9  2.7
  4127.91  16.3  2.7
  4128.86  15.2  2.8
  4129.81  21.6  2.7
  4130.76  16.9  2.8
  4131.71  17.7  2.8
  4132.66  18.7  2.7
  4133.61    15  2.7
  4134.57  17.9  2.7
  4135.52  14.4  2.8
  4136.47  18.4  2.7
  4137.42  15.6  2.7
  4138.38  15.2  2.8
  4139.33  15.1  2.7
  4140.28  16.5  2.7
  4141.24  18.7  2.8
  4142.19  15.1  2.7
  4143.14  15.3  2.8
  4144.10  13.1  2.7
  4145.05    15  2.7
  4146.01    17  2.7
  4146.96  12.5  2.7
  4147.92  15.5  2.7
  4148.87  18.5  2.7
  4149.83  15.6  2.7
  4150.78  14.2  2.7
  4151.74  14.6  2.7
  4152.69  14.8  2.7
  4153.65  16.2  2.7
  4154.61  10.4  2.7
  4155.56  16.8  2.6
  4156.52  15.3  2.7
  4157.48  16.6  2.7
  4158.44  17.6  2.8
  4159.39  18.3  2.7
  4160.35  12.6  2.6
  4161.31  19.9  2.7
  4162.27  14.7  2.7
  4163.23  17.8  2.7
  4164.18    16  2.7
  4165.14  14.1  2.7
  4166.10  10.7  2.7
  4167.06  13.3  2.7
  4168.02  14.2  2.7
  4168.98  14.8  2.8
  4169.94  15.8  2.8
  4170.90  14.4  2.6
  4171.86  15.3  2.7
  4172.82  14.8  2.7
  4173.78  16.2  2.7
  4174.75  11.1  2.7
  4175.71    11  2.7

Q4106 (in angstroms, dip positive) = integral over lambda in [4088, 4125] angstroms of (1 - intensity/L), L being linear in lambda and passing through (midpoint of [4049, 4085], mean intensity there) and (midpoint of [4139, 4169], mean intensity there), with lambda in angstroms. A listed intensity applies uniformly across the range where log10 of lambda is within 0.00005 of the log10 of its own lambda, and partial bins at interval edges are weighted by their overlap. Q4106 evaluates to -0.1 angstroms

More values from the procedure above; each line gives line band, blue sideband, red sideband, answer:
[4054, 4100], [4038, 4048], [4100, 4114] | 1.3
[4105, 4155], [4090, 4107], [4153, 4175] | -2.0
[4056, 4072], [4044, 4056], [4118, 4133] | 1.0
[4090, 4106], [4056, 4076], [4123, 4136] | 0.8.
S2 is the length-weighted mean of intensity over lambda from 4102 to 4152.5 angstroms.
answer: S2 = 16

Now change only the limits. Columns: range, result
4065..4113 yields 15.7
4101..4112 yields 16.2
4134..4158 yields 15.5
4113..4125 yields 15.9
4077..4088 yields 16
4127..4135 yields 17.2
